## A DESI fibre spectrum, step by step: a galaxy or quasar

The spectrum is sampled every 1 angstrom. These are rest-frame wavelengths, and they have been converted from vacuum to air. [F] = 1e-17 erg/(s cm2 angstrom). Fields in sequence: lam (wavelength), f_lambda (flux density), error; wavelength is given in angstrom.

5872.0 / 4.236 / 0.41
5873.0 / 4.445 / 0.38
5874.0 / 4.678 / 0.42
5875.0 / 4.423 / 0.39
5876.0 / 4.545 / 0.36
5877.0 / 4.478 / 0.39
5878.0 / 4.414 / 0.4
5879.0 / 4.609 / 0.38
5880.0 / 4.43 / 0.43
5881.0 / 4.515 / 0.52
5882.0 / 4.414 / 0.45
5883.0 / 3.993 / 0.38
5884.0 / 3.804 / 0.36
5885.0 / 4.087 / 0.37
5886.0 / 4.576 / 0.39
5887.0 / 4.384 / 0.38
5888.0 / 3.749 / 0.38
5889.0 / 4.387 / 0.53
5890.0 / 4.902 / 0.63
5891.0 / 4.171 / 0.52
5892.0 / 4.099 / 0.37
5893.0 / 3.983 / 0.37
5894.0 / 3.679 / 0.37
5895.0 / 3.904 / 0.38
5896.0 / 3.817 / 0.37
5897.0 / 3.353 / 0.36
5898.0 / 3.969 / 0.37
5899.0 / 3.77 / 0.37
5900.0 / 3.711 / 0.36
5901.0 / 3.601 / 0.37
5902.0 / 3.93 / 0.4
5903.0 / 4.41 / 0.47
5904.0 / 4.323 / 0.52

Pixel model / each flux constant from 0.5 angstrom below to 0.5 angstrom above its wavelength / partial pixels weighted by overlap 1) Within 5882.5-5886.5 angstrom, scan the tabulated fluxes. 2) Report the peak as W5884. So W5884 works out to 4.576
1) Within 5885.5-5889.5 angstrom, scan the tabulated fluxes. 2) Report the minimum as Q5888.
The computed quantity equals 3.749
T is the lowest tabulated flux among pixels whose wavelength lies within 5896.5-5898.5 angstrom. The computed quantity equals 3.353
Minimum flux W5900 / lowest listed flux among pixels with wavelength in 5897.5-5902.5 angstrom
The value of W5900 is 3.601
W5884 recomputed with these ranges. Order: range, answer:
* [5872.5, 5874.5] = 4.678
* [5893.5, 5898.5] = 3.969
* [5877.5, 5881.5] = 4.609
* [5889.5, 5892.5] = 4.902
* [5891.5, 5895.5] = 4.099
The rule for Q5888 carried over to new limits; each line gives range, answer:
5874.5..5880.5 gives 4.414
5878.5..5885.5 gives 3.804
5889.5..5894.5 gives 3.679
